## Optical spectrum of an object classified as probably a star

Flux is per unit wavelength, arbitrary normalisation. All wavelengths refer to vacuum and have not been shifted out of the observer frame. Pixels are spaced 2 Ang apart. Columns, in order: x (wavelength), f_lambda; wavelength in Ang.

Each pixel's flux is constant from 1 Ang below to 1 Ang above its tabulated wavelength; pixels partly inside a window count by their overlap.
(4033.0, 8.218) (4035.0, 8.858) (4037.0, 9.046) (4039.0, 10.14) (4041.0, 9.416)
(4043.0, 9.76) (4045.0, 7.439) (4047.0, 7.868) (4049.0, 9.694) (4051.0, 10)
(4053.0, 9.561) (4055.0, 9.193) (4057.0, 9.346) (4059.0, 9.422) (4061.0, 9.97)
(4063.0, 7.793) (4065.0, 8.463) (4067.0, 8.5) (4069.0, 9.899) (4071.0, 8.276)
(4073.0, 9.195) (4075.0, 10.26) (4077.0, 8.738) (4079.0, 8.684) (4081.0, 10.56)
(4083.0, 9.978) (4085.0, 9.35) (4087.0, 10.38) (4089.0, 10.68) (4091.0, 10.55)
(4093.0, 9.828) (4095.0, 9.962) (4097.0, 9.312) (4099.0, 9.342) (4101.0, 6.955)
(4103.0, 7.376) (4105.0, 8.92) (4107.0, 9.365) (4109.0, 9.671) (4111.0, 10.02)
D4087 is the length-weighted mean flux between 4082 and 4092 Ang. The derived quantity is 10.2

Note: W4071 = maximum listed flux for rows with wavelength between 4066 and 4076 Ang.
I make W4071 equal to 10.26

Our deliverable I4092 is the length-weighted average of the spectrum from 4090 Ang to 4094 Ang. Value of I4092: 10.2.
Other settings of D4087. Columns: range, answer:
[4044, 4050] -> 8.33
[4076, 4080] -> 8.71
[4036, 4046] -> 9.16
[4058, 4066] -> 8.91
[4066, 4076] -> 9.23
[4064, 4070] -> 8.95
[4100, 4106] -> 7.75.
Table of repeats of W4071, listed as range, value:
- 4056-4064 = 9.97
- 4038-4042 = 10.14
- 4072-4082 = 10.56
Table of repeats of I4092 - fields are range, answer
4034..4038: 8.95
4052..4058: 9.37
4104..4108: 9.14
